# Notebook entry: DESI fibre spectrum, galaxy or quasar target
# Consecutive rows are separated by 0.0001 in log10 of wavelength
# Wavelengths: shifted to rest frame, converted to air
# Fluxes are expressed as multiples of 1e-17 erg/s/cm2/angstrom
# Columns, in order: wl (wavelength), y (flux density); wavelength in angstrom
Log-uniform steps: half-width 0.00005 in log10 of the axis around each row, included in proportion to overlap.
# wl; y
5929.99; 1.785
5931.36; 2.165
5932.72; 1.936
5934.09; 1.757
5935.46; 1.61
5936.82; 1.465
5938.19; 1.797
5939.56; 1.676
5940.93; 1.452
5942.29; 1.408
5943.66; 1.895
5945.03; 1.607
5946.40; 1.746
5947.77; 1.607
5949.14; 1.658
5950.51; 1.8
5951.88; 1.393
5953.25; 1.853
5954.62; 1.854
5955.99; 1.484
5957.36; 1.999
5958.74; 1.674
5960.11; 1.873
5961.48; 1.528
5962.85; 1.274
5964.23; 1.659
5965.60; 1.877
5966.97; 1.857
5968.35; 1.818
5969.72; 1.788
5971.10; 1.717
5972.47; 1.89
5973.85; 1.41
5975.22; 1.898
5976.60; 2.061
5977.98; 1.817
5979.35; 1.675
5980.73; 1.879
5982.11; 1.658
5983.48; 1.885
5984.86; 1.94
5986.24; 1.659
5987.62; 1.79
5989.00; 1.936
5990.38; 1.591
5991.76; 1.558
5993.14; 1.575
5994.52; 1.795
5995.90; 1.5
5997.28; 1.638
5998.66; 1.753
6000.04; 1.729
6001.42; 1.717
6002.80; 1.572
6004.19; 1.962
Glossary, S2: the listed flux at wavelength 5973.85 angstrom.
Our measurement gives 1.41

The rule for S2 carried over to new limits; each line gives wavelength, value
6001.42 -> 1.717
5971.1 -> 1.717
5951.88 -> 1.393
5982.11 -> 1.658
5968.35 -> 1.818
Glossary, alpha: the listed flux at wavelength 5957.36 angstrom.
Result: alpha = 1.999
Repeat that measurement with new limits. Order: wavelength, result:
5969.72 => 1.788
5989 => 1.936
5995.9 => 1.5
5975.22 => 1.898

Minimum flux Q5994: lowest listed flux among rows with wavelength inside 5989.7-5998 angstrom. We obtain 1.5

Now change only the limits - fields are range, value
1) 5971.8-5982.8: 1.41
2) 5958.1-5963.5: 1.274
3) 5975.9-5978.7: 1.817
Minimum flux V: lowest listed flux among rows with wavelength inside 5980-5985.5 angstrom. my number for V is 1.658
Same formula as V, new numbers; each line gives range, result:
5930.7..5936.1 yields 1.61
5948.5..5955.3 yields 1.393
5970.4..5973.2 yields 1.717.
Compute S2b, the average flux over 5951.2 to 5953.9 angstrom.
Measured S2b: 1.62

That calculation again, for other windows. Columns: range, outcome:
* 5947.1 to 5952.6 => 1.62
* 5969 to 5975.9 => 1.74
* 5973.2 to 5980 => 1.78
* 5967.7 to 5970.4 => 1.81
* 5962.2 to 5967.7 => 1.67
